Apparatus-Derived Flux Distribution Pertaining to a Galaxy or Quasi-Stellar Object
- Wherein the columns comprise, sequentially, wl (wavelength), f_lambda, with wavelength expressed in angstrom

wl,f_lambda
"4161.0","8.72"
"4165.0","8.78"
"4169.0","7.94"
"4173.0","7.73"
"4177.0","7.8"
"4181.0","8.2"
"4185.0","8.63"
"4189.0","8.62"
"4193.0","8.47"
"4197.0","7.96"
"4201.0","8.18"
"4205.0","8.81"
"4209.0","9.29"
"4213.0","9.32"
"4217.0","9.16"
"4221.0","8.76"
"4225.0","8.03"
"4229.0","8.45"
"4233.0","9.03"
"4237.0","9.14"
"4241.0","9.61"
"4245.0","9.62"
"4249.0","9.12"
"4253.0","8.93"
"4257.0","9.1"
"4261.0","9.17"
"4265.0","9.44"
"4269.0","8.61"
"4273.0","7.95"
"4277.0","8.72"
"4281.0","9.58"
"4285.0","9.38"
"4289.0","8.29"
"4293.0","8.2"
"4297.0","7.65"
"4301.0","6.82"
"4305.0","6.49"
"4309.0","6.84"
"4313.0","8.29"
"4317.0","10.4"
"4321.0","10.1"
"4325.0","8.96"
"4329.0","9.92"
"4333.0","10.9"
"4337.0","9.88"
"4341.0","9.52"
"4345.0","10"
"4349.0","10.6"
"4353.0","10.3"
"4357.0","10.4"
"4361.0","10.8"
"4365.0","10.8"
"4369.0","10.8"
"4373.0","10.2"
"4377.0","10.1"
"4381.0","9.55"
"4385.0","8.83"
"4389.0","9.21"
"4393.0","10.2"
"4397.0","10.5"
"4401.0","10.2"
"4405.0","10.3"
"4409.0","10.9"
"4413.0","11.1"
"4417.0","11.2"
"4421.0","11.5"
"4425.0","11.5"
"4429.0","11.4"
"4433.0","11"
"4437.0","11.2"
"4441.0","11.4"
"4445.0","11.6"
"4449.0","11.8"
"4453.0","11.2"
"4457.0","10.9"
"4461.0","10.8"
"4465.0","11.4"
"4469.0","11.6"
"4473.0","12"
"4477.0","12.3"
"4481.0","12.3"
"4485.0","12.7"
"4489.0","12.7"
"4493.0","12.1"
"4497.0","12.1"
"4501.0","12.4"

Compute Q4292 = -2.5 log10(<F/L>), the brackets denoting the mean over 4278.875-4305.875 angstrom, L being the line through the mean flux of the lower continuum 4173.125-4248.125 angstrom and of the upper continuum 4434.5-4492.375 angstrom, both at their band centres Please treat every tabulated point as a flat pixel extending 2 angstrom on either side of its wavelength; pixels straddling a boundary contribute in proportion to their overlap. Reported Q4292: 0.19 mag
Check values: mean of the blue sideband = 8.71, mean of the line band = 8.13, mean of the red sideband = 11.7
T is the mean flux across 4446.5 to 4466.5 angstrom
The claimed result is 11.2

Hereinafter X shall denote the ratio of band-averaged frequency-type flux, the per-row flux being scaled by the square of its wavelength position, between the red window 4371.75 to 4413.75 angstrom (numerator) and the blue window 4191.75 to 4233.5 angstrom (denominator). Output 1.26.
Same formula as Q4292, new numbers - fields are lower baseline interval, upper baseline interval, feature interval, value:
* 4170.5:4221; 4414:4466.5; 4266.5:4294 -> 0.09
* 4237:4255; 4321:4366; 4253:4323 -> 0.13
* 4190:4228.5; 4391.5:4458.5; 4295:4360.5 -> 0.09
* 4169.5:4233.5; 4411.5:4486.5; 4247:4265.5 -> 0.00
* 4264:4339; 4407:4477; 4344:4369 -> -0.08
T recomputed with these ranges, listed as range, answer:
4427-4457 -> 11.3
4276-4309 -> 8.04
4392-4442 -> 11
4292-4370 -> 9.38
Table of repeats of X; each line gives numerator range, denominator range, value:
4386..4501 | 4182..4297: 1.41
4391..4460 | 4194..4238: 1.40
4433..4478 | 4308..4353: 1.25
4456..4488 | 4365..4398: 1.24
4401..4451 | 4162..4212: 1.49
